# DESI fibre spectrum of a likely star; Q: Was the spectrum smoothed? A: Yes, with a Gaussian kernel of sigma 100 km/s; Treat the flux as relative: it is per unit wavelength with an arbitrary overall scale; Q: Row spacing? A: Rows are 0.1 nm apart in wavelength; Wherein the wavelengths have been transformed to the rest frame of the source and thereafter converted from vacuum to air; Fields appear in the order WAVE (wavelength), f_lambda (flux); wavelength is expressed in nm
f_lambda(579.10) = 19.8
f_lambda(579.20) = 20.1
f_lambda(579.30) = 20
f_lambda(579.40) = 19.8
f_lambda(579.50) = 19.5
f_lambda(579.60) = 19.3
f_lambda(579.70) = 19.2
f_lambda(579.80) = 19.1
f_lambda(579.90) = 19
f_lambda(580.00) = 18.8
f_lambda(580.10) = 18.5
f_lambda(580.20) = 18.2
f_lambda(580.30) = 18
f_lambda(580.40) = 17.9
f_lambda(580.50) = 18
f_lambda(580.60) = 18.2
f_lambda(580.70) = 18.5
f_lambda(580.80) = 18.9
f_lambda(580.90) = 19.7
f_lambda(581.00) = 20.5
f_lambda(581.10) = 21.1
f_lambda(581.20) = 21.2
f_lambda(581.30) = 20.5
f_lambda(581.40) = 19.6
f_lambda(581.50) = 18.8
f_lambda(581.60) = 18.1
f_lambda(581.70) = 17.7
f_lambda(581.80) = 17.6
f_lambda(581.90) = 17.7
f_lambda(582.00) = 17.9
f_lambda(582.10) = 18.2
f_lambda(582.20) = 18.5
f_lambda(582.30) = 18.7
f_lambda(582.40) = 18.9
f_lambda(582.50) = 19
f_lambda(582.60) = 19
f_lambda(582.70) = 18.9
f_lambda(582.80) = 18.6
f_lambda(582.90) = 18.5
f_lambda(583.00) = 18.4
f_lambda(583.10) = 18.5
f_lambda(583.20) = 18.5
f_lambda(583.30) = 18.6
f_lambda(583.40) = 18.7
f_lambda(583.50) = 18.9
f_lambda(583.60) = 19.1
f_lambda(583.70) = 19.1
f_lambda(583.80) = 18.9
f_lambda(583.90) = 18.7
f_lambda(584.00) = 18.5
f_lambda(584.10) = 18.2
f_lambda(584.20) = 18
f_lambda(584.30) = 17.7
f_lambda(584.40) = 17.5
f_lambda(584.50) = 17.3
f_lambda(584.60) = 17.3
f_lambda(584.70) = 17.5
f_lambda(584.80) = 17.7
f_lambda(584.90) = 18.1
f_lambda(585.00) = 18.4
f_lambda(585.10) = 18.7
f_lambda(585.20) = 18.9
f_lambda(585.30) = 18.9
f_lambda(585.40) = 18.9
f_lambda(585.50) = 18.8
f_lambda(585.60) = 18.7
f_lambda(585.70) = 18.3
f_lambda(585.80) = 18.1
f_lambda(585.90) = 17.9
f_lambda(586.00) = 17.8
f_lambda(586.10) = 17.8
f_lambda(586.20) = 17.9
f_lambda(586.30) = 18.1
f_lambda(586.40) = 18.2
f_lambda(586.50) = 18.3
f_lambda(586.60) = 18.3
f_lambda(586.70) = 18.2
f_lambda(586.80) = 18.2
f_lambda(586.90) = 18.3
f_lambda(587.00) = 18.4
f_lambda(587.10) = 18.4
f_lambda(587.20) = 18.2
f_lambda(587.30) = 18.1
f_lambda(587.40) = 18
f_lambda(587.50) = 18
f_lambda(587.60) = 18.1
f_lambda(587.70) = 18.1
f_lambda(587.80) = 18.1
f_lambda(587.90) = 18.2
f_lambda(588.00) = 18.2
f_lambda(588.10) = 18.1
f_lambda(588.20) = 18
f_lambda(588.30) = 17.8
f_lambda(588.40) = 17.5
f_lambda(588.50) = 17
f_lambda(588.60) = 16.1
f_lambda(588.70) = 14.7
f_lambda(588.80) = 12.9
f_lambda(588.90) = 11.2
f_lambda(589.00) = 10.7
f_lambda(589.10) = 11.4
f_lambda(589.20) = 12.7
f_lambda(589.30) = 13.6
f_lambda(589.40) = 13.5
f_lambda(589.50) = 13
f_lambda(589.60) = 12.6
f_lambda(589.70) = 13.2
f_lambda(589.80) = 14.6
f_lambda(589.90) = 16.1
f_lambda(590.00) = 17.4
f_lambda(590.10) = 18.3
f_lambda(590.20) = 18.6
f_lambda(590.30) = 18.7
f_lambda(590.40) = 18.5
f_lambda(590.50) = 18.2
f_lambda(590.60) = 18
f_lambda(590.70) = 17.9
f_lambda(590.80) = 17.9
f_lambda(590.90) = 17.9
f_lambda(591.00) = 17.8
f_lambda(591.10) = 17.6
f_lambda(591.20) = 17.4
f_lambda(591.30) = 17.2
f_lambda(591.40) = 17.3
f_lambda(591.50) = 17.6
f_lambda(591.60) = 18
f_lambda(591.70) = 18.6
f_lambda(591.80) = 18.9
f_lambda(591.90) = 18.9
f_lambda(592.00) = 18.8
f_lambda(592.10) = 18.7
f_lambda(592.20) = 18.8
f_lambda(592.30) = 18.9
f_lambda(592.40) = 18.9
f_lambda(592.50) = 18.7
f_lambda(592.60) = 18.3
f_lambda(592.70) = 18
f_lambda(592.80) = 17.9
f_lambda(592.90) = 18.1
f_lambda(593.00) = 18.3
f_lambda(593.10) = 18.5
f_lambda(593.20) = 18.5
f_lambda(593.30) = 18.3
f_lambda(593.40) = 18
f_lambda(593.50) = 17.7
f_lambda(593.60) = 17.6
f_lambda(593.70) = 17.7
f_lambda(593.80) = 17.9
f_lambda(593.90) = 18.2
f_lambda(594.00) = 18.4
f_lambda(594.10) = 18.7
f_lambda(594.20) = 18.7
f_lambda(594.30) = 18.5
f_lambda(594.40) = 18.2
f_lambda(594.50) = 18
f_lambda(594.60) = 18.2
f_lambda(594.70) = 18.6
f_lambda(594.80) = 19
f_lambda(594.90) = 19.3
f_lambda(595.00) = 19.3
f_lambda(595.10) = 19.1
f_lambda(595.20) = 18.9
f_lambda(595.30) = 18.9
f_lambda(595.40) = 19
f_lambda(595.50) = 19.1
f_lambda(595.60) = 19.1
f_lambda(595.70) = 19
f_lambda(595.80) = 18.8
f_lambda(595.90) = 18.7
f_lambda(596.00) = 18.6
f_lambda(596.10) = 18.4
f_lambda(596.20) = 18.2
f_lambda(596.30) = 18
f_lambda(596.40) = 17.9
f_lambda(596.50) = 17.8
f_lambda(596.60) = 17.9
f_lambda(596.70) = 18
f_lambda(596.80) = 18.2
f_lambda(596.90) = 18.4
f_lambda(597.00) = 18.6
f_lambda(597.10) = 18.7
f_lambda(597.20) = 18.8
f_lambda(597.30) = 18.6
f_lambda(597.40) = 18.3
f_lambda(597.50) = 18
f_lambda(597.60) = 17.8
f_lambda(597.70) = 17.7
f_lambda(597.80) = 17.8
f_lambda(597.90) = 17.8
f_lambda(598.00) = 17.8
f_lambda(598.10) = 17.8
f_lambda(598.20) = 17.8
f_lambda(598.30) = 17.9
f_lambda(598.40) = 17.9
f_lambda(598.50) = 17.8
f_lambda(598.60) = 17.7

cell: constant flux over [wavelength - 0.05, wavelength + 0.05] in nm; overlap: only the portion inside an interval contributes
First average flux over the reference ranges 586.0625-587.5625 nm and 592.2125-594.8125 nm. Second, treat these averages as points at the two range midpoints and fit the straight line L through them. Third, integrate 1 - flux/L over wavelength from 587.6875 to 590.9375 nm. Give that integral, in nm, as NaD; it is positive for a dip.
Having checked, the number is 0.40 nm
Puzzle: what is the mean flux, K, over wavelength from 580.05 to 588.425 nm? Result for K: 18.4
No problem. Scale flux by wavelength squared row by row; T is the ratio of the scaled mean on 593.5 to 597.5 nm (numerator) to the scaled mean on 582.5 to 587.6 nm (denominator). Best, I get 1.04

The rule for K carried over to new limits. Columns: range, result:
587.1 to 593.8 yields 17.1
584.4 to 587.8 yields 18.2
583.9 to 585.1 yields 17.9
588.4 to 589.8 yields 13.5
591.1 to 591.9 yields 17.9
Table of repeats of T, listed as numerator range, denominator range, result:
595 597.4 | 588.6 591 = 1.23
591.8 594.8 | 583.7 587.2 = 1.04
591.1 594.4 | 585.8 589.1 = 1.08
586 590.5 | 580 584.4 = 0.91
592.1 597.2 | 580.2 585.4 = 1.03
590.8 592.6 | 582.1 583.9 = 1.00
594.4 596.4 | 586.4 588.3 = 1.06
